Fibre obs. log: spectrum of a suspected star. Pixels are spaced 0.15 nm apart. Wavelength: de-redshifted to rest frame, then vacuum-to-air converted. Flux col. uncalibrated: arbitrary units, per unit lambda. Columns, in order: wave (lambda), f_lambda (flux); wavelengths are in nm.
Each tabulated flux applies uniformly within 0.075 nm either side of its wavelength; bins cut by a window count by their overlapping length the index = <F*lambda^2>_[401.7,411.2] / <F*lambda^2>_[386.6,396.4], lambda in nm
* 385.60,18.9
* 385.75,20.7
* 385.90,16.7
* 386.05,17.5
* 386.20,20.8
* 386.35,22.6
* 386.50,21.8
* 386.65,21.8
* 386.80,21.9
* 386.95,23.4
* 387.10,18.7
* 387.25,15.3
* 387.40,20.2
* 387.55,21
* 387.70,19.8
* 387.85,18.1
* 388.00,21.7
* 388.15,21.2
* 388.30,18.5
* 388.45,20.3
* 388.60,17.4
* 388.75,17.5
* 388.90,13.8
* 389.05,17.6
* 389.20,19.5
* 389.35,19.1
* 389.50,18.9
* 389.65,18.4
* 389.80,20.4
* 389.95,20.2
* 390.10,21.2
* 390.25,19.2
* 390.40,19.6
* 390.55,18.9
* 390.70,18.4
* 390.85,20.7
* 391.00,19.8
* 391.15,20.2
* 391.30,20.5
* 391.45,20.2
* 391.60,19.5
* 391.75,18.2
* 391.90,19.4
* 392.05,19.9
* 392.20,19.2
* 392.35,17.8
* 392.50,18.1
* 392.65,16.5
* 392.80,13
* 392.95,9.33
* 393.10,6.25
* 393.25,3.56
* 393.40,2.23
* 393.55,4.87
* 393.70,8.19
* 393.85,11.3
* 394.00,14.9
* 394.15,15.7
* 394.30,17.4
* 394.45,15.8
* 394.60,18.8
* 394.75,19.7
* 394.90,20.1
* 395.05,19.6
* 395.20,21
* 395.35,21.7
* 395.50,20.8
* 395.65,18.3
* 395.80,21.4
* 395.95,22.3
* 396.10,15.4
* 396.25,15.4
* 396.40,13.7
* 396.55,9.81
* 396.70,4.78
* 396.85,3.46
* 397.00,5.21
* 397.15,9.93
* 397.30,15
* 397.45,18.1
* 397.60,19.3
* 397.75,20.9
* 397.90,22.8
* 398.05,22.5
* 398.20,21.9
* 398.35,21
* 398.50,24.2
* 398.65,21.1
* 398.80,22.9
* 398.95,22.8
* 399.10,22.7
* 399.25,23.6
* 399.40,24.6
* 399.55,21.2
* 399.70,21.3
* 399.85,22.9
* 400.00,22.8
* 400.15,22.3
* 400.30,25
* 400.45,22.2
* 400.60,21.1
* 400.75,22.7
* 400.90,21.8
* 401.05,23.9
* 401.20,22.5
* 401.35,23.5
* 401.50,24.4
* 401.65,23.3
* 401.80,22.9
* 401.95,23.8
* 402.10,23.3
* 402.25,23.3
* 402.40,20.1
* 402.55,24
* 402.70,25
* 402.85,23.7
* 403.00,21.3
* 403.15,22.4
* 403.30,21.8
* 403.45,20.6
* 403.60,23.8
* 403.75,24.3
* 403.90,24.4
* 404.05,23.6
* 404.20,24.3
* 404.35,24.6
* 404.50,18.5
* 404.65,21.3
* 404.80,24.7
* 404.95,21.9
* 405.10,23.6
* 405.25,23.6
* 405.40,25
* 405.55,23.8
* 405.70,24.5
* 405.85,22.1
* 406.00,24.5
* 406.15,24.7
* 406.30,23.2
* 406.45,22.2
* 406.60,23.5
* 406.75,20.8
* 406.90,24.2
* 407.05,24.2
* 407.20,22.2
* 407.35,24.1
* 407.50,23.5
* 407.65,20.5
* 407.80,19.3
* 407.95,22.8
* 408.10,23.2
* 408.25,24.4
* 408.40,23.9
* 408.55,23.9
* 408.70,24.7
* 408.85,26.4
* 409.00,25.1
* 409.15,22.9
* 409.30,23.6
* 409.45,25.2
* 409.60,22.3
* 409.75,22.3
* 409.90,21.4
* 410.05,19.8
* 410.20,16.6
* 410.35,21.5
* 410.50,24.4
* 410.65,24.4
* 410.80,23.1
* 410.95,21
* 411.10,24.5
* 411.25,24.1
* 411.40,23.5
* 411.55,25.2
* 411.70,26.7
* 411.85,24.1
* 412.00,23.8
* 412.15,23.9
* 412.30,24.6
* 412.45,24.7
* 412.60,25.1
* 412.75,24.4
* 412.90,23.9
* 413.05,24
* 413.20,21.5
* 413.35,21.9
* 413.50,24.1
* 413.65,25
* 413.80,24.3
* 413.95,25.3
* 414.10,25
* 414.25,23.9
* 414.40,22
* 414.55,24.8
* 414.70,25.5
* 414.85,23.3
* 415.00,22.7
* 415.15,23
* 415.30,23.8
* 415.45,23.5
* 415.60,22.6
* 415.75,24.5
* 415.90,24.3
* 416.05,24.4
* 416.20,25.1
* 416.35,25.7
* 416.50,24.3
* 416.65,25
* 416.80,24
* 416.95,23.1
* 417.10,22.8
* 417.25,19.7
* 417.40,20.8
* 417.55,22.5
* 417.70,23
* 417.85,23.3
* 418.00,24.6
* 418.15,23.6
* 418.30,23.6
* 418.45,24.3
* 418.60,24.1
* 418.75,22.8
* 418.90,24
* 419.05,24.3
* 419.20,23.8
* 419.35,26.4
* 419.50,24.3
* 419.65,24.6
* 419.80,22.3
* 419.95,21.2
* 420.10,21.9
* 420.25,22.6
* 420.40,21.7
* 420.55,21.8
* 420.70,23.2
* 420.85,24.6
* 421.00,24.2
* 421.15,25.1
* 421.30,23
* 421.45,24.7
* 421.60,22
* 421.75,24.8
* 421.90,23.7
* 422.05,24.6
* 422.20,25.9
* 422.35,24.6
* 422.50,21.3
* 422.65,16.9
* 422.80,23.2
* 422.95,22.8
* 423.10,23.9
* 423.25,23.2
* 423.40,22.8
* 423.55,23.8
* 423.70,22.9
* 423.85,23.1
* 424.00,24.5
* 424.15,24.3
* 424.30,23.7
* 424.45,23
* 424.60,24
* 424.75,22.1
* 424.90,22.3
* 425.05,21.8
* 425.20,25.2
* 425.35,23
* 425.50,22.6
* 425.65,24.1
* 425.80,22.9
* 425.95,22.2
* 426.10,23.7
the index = 1.41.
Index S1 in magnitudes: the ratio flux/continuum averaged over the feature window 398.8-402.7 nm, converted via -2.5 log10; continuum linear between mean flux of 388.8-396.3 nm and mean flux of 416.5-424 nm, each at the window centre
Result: -0.21 mag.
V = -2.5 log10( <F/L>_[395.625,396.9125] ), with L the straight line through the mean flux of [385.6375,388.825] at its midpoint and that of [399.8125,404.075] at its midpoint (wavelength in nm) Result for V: 0.50 mag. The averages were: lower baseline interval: 19.8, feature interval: 13.8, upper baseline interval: 23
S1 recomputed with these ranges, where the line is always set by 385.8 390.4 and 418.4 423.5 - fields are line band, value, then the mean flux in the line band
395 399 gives 0.17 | 17.6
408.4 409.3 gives -0.12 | 24.5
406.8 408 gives -0.04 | 22.6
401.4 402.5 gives -0.09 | 23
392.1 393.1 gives 0.31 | 15.1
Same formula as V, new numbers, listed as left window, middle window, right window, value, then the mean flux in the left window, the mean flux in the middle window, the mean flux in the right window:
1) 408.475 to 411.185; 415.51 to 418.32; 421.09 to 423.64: -0.02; 23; 23.5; 23.3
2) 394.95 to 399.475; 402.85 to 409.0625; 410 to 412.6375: -0.09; 18.2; 23.2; 23.4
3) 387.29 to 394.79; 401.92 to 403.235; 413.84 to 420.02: -0.15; 17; 23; 23.7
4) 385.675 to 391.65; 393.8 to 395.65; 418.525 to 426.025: 0.12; 19.6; 18.2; 23.3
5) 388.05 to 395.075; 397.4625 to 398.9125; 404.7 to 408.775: -0.11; 16.8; 21.7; 23.3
